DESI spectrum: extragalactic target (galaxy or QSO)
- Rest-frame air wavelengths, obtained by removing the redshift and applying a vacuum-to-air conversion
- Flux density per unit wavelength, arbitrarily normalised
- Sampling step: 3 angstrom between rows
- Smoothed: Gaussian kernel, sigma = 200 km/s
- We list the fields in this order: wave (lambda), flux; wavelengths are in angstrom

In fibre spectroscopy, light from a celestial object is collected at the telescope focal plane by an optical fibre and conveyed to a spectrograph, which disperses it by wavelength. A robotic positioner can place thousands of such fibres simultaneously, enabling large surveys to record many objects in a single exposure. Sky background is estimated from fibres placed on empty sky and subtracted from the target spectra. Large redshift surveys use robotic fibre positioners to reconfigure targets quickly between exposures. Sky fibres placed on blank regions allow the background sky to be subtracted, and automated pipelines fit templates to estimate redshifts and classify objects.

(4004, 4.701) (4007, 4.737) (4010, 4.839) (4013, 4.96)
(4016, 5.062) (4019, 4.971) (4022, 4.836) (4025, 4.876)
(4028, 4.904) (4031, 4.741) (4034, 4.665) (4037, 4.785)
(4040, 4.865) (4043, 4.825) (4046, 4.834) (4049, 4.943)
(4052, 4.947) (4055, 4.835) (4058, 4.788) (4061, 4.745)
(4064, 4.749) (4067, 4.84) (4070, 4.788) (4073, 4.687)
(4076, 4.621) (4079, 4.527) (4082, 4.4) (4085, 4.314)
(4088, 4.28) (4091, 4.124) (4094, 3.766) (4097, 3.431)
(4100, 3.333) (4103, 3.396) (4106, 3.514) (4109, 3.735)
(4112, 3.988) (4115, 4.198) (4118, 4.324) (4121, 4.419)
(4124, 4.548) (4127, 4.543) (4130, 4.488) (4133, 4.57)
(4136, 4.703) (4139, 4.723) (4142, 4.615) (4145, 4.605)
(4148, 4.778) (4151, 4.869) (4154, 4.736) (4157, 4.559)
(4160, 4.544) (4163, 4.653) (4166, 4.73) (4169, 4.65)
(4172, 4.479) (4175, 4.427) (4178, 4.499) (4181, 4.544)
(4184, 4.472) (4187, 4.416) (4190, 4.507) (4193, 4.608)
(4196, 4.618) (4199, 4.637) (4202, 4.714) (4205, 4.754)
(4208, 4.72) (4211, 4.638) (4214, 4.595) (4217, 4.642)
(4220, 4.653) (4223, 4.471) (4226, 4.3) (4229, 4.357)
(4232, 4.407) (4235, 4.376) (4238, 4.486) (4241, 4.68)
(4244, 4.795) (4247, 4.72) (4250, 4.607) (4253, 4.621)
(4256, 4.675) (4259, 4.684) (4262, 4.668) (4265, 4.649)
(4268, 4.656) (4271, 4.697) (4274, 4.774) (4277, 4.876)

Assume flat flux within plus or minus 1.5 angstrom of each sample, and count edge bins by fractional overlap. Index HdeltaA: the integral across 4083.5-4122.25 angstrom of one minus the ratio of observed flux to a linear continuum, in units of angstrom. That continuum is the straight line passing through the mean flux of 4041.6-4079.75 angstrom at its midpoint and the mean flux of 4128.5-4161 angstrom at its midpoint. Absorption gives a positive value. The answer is 6.7 angstrom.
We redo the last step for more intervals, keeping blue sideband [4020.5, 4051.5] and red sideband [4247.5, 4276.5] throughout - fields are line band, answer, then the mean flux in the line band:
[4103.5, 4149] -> 3.93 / 4.36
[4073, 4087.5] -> 0.98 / 4.48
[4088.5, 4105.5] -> 4.07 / 3.64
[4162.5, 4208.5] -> 1.41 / 4.59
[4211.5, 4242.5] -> 1.33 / 4.5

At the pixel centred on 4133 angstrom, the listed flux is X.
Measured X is 4.57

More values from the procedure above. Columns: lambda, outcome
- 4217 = 4.642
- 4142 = 4.615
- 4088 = 4.28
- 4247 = 4.72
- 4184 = 4.472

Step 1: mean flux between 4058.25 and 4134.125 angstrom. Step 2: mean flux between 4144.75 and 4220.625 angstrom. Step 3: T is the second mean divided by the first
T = 1.08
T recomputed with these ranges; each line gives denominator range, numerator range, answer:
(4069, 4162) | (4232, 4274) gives 1.07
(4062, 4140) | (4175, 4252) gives 1.07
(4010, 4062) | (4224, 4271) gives 0.94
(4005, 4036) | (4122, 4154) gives 0.96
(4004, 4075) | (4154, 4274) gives 0.95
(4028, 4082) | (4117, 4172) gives 0.97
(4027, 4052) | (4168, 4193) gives 0.93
